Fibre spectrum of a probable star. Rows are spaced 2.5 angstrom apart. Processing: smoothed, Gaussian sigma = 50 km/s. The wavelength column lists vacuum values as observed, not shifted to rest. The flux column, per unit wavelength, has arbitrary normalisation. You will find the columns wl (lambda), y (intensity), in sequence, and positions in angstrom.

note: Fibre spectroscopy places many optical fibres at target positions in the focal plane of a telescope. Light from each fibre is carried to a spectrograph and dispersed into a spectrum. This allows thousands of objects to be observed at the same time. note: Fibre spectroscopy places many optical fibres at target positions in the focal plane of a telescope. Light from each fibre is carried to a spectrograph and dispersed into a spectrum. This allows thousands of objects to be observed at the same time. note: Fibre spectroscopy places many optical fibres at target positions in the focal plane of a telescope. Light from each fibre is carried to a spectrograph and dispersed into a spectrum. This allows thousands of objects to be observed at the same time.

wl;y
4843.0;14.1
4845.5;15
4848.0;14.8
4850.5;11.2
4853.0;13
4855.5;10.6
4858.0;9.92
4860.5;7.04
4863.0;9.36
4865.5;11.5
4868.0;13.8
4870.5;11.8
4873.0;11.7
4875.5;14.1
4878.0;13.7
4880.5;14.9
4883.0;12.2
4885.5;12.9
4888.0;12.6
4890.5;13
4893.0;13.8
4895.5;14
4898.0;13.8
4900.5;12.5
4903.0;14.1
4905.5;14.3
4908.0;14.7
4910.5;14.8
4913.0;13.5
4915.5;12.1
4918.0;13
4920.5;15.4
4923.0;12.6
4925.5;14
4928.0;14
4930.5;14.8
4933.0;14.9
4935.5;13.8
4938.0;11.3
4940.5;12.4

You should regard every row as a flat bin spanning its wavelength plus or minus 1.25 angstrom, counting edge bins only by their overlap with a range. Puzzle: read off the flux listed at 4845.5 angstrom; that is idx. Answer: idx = 15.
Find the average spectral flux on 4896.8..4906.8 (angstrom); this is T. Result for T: 13.7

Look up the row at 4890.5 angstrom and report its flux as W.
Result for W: 13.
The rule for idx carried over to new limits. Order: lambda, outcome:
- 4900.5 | 12.5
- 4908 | 14.7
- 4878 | 13.7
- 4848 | 14.8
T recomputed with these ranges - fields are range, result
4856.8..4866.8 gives 9.47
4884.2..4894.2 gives 13.1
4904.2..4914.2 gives 14.3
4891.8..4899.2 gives 13.9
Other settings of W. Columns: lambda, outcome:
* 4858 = 9.92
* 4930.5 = 14.8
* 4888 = 12.6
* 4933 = 14.9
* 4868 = 13.8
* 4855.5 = 10.6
